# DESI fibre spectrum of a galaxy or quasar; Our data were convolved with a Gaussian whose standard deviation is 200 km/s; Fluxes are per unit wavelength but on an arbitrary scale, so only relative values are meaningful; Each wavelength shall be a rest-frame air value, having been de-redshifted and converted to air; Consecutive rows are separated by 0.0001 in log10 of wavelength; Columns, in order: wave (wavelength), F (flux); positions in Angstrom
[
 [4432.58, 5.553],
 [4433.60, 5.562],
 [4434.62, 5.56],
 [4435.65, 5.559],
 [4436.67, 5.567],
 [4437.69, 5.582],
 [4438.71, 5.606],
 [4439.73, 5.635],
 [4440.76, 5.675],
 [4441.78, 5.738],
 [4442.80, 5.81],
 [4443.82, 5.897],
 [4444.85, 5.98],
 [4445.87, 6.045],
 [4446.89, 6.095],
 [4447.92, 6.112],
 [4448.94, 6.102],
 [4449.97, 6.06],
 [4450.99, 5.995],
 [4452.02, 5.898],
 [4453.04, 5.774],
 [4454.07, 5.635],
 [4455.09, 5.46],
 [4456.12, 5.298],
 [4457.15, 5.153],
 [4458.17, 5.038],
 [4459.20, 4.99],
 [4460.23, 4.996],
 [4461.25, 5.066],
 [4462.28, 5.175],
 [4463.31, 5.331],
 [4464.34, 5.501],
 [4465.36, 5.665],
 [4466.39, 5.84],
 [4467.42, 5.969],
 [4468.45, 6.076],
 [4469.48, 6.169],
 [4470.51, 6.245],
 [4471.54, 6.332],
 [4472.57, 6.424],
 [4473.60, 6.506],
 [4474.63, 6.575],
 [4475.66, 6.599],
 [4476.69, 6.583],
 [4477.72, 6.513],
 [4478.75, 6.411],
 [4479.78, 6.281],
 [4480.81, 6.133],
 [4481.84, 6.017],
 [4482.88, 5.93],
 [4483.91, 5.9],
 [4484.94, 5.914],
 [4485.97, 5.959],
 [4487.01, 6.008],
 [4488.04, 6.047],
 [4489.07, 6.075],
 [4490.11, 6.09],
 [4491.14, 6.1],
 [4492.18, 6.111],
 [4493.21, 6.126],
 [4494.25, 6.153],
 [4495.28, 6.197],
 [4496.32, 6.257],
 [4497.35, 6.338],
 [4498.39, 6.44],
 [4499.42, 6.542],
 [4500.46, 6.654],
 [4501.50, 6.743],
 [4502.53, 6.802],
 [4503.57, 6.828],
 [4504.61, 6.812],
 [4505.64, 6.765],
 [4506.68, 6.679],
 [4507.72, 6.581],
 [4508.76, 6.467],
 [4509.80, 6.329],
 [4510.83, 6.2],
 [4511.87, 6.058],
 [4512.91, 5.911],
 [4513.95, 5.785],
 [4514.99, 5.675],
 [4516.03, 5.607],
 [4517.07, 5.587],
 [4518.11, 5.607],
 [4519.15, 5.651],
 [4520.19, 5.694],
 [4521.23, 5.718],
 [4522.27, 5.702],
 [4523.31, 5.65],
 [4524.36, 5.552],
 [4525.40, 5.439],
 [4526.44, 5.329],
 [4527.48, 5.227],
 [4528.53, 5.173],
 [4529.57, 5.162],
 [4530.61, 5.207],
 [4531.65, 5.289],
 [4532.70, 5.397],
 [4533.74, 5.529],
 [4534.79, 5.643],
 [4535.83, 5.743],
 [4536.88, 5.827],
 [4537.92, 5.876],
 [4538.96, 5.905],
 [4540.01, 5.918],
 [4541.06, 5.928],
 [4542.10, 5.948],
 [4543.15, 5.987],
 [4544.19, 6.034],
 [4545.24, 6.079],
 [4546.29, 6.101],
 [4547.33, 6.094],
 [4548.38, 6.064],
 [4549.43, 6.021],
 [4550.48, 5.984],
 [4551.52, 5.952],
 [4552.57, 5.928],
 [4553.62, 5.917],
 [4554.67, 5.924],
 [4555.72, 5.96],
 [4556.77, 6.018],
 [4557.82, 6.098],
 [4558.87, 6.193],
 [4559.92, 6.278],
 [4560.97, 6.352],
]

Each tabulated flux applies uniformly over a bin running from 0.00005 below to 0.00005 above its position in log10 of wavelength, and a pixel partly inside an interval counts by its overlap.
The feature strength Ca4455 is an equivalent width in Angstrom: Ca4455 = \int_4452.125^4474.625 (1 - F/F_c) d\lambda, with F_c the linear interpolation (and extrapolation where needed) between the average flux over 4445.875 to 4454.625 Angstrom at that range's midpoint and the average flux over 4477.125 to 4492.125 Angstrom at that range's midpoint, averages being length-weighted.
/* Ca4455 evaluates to 1.3 Angstrom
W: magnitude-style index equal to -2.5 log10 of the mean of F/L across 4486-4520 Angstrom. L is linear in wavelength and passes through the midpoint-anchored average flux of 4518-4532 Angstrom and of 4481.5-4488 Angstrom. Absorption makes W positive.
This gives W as -0.09 mag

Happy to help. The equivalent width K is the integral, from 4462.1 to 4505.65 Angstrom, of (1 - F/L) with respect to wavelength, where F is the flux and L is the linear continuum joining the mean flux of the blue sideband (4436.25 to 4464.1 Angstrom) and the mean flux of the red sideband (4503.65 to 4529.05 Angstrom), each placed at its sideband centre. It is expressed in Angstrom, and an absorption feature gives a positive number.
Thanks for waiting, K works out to -3.4 Angstrom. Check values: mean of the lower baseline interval 5.62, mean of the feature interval 6.22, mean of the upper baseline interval 5.9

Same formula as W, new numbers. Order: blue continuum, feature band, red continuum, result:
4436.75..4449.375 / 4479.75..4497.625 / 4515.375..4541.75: -0.070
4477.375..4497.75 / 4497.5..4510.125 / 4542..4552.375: -0.091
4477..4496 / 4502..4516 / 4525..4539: -0.099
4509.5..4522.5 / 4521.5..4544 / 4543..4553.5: 0.060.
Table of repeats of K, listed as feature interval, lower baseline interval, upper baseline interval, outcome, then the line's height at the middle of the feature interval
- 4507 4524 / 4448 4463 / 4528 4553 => -0.6 Angstrom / 5.7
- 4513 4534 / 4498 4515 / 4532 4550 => 2.3 Angstrom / 6.17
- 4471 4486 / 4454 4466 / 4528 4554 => -2.5 Angstrom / 5.39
